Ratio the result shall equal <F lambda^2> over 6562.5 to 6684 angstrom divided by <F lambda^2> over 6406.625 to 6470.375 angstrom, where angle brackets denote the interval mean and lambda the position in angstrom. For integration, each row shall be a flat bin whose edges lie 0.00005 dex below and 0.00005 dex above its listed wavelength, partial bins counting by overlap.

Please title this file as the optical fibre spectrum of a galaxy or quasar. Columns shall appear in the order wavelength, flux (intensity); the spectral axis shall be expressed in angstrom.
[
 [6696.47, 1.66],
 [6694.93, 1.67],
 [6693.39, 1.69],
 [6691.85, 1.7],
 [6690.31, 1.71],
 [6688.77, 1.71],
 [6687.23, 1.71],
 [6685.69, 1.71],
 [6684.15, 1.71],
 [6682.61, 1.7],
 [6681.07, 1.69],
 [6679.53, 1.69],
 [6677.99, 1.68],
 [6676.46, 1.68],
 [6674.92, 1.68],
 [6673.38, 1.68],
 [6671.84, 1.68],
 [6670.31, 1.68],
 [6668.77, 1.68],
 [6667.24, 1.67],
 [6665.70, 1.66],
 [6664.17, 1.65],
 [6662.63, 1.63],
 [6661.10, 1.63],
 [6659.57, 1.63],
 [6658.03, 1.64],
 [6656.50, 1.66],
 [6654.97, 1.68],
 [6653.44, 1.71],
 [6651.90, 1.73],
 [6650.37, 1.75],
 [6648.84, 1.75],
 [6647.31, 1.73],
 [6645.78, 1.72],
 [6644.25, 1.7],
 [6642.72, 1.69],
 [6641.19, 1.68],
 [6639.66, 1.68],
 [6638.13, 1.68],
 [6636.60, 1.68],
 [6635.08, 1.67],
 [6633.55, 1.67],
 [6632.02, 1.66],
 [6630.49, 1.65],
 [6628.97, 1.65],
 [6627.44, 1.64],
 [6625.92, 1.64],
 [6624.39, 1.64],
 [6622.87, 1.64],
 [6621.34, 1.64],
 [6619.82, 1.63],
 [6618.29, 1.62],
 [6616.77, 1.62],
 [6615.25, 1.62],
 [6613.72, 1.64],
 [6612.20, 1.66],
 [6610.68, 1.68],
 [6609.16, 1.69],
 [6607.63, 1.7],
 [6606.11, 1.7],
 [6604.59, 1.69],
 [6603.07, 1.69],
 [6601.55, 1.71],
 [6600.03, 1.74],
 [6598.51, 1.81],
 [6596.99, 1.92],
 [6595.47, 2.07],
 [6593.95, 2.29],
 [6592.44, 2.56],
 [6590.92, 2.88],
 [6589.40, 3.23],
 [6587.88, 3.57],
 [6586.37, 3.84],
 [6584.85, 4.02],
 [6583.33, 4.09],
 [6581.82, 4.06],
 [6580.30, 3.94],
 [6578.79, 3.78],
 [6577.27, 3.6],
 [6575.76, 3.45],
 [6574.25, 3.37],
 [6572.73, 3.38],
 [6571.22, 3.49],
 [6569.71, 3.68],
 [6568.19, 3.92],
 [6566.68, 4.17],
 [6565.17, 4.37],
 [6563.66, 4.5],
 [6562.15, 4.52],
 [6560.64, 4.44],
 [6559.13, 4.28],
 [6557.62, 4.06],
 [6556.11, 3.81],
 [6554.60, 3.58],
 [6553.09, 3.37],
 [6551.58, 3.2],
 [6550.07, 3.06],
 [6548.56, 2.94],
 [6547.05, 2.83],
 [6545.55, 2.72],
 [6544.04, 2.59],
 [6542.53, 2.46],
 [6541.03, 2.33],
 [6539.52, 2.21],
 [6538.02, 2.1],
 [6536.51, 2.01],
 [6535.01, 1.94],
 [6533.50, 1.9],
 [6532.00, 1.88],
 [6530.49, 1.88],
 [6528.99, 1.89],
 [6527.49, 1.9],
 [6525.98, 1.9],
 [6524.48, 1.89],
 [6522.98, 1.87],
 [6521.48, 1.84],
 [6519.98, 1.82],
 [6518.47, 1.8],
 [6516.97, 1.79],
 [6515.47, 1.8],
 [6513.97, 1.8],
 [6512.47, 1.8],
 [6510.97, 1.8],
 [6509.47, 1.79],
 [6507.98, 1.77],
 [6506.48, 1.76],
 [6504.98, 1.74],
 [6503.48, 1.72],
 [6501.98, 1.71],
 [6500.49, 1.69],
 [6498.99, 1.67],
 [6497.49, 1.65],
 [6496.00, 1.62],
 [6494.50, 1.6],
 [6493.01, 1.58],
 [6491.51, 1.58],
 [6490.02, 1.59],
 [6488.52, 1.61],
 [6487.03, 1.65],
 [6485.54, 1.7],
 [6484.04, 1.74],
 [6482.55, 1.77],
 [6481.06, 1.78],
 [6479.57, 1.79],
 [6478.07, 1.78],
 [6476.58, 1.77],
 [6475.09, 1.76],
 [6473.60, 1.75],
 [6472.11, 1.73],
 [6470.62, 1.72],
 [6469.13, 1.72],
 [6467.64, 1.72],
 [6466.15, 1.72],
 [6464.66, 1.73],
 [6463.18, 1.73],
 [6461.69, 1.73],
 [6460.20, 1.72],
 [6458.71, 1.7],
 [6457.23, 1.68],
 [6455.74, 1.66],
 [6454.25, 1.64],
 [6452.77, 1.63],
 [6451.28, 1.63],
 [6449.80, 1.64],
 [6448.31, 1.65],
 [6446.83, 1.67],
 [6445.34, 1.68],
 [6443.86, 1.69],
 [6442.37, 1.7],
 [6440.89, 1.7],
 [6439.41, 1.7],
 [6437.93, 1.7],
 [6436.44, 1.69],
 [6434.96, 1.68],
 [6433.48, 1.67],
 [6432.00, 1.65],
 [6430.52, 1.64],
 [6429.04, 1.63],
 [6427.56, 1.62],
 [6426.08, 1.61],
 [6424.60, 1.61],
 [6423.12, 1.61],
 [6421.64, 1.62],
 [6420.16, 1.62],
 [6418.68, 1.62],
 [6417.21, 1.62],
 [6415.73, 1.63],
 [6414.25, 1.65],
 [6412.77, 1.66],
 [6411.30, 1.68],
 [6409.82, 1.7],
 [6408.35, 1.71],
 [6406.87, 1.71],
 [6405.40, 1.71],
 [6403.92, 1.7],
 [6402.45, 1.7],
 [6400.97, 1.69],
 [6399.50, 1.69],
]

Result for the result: 1.4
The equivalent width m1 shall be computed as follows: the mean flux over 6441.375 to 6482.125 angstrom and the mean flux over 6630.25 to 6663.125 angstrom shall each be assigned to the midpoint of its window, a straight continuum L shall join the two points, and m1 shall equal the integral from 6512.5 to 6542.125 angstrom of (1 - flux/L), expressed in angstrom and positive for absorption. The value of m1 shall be -4.0 angstrom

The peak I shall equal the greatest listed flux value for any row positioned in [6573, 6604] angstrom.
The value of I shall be 4.09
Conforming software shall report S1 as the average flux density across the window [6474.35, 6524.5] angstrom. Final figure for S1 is 1.73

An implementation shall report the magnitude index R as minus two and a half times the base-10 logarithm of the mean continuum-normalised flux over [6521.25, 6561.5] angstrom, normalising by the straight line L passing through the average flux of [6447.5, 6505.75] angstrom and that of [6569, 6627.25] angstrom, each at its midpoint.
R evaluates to -0.23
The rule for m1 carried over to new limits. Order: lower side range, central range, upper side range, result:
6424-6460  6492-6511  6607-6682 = -0.3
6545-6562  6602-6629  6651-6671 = 8.7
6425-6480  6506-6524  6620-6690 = -1.3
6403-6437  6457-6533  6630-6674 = -3.9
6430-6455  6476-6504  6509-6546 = 2.4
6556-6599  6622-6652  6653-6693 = 8.7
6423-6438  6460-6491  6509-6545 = 1.2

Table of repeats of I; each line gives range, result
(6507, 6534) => 1.9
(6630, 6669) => 1.75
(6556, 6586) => 4.52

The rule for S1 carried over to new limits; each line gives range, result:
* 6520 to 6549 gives 2.15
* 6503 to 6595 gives 2.84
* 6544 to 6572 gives 3.69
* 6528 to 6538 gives 1.93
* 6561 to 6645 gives 2.49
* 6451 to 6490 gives 1.71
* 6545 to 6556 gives 3.15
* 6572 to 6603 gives 3.03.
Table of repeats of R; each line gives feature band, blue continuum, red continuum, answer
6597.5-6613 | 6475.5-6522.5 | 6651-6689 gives -0.01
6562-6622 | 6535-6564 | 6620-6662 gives -0.09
